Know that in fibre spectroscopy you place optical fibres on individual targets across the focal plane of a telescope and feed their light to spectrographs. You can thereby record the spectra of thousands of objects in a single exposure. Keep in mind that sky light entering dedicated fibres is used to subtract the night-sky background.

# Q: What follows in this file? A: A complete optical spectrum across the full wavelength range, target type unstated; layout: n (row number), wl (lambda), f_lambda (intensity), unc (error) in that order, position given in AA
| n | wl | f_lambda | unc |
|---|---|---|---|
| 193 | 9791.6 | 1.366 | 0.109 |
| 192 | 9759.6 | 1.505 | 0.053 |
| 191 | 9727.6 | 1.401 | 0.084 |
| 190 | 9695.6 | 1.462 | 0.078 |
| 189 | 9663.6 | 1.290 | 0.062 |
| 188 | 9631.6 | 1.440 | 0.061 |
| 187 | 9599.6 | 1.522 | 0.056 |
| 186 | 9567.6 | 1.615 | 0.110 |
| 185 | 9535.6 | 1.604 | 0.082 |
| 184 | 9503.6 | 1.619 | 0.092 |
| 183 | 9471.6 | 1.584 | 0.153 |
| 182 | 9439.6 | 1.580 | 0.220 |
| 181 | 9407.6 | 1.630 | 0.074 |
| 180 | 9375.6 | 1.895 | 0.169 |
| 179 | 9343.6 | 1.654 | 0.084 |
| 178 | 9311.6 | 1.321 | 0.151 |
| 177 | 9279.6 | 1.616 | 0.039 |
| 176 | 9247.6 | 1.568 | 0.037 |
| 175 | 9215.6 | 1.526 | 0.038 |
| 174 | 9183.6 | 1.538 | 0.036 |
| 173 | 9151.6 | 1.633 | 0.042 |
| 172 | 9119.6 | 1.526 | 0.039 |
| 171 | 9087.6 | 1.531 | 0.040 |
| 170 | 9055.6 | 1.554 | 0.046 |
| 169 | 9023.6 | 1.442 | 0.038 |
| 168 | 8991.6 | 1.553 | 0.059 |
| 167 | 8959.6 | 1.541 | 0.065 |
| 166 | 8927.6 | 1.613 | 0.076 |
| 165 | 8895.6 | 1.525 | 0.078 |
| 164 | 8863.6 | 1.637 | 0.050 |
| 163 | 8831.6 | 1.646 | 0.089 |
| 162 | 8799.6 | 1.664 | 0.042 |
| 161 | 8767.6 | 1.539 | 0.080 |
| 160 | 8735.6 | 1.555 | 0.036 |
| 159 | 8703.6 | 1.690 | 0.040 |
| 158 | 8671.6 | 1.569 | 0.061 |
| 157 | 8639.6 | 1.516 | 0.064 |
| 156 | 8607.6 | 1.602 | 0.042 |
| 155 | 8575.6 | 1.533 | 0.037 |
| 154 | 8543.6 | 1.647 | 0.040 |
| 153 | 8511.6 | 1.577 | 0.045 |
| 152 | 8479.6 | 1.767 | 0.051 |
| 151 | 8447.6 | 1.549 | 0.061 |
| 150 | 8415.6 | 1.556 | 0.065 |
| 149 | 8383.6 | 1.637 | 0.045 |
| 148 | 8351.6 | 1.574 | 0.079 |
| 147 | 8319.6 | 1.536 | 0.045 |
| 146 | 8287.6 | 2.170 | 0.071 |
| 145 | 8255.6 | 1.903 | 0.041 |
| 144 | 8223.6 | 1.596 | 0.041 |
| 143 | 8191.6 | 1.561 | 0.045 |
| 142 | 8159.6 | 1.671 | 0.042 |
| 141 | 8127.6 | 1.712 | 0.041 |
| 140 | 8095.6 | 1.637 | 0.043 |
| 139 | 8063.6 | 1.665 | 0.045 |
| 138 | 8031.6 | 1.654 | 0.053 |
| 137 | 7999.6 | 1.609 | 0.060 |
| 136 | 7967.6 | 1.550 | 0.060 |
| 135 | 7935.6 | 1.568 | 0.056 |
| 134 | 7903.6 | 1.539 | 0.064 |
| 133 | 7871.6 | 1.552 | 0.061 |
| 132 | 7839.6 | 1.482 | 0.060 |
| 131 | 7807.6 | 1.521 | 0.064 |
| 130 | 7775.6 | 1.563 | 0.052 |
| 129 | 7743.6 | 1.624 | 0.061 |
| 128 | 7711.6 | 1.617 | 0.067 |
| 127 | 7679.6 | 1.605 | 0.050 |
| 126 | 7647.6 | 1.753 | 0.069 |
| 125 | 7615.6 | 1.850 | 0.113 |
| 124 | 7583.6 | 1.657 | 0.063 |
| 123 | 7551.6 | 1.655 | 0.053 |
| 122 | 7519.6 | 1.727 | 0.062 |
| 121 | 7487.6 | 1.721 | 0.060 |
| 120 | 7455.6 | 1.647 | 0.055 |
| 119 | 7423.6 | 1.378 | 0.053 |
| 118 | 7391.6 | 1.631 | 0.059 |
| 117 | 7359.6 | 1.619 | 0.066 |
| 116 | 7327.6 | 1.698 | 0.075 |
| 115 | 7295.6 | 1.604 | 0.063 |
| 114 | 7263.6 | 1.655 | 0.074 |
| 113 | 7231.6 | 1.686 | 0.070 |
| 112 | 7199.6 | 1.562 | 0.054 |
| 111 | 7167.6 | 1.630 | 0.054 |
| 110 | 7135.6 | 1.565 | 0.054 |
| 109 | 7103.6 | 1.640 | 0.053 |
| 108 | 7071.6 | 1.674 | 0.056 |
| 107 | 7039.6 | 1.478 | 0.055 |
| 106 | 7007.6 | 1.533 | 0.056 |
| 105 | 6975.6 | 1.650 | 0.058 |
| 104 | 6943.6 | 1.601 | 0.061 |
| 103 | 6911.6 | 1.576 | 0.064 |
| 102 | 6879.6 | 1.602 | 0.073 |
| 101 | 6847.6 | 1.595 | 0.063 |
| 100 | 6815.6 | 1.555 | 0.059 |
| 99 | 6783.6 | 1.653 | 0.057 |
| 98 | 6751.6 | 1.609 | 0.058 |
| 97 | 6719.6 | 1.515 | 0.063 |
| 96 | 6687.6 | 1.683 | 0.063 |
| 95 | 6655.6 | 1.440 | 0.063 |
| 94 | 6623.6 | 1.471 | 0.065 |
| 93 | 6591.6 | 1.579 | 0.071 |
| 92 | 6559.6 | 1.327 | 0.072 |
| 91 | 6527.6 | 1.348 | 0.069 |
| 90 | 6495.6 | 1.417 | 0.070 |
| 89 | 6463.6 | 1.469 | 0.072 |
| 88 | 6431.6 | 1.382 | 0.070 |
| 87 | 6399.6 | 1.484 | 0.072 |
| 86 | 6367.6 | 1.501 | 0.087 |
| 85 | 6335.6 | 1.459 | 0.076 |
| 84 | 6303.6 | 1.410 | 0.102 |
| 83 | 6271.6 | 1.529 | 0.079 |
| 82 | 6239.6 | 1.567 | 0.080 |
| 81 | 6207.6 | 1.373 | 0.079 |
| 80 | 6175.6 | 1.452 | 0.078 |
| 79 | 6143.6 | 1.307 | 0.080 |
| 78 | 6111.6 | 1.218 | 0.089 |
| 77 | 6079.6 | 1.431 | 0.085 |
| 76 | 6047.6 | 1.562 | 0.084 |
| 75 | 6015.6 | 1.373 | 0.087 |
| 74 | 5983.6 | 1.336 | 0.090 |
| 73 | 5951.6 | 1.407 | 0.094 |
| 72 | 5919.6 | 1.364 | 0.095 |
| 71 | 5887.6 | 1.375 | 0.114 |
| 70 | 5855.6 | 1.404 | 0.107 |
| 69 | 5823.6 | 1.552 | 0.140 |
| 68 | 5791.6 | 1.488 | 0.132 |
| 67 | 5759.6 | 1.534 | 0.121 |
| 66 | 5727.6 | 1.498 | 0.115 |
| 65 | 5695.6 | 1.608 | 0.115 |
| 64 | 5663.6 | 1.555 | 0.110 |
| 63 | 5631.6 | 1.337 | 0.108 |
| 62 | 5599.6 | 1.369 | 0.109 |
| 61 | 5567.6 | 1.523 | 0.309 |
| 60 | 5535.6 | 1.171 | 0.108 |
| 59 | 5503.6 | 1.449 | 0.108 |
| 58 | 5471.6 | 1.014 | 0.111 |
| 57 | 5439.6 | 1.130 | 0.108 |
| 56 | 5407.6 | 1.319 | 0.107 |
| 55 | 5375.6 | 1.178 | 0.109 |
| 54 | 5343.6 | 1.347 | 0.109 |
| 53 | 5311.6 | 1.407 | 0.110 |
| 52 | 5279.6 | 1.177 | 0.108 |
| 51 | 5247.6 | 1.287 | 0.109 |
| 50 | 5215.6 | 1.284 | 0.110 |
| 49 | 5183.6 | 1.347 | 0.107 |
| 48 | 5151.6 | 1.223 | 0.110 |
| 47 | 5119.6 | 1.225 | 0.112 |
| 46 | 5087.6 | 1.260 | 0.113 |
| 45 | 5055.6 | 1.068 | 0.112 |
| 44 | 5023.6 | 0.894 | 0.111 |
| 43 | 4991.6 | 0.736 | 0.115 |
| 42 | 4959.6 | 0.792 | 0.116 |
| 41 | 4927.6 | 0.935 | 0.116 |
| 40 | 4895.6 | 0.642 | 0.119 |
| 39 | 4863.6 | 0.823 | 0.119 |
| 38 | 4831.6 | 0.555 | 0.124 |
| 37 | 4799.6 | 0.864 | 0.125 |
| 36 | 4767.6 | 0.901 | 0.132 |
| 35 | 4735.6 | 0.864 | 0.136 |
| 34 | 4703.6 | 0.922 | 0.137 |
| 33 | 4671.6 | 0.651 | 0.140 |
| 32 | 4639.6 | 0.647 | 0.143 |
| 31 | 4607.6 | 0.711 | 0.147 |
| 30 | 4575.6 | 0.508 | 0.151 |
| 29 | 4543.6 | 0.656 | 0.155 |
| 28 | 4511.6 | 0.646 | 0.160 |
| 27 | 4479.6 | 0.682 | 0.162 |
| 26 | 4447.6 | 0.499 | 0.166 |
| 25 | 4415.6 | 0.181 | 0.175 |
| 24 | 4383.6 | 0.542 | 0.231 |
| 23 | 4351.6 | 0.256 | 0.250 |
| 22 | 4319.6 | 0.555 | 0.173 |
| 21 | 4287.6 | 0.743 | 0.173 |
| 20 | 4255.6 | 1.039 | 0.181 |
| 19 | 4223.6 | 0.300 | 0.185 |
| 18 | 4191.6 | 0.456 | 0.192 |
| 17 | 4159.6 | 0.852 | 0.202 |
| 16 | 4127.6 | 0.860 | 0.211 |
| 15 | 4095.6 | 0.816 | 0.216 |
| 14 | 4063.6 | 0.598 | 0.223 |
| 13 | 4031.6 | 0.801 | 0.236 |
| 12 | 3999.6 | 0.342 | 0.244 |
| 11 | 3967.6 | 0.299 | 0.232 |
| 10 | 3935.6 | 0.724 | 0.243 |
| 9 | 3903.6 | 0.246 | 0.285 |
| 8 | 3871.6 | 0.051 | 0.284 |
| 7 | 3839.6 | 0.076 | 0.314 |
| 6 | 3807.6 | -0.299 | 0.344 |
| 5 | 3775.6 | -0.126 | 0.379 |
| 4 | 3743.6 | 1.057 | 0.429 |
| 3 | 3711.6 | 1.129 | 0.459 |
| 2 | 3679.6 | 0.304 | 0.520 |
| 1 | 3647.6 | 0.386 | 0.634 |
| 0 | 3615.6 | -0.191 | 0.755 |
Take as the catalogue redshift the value 0.26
